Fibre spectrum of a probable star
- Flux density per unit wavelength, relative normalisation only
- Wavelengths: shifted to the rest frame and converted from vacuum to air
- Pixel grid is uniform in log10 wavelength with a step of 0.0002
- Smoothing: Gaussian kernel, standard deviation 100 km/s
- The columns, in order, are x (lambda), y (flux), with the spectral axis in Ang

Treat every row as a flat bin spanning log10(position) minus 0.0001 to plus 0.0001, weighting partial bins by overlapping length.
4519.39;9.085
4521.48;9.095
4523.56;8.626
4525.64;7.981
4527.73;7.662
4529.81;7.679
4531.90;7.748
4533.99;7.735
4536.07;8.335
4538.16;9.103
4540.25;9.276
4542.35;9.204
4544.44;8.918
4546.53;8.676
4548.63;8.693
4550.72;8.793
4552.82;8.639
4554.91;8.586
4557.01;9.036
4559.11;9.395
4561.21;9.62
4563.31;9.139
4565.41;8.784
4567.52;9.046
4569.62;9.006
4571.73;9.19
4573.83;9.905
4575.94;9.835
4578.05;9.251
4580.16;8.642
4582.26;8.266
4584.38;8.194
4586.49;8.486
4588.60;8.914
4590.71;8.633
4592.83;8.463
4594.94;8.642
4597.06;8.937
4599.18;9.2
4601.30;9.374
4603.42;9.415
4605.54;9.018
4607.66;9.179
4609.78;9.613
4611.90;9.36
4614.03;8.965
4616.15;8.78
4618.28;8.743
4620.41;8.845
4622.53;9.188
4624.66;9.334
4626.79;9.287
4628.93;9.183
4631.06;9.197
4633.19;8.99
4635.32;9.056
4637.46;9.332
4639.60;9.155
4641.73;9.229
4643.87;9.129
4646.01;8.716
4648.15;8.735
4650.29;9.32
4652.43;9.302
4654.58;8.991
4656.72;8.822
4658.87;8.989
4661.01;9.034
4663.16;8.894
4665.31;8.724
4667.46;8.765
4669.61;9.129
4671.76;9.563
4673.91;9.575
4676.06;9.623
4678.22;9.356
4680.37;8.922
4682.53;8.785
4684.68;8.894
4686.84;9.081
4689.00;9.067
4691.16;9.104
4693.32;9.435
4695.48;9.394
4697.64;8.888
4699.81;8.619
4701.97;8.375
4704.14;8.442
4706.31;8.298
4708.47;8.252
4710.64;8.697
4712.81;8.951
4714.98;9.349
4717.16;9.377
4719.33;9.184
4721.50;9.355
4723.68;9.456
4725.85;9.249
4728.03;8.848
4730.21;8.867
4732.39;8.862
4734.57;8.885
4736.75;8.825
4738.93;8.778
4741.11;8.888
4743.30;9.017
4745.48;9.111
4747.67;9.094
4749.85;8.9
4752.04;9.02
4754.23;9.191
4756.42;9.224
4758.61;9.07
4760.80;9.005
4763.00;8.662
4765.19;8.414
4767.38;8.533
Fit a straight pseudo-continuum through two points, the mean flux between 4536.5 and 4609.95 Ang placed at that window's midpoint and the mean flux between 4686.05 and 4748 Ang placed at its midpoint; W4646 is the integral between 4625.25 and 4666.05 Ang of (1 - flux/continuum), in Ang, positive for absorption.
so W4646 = -0.42 Ang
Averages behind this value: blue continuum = 8.99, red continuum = 8.95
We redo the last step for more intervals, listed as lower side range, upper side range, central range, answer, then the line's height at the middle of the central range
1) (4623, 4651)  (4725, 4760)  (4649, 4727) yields 0.2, 9.06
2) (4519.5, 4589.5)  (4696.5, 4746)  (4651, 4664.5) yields -0.2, 8.85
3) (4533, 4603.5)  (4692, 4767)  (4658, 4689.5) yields -0.6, 8.93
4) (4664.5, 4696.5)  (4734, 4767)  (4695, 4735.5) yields 0.6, 9.05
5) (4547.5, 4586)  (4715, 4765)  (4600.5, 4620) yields -0.3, 9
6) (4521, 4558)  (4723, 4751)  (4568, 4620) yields -2.0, 8.66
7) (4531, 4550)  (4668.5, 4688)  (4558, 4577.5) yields -1.3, 8.76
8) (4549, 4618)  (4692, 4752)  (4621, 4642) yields -0.5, 8.98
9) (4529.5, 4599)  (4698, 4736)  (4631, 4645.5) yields -0.5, 8.86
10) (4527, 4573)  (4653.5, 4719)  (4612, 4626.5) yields -0.2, 8.87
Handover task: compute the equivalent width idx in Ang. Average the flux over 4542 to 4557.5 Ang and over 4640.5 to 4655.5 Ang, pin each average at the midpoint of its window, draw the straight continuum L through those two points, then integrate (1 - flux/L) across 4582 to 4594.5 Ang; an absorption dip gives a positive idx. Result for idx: 0.54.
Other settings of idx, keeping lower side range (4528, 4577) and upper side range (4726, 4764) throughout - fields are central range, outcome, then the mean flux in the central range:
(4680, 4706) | 0.1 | 8.9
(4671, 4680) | -0.6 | 9.48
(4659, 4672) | -0.1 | 8.98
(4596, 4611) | -0.6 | 9.25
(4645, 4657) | -0.1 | 8.99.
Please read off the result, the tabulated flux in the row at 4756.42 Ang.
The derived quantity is 9.224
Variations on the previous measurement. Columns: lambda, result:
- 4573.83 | 9.905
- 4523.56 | 8.626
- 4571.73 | 9.19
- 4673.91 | 9.575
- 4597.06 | 8.937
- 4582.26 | 8.266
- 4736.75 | 8.825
